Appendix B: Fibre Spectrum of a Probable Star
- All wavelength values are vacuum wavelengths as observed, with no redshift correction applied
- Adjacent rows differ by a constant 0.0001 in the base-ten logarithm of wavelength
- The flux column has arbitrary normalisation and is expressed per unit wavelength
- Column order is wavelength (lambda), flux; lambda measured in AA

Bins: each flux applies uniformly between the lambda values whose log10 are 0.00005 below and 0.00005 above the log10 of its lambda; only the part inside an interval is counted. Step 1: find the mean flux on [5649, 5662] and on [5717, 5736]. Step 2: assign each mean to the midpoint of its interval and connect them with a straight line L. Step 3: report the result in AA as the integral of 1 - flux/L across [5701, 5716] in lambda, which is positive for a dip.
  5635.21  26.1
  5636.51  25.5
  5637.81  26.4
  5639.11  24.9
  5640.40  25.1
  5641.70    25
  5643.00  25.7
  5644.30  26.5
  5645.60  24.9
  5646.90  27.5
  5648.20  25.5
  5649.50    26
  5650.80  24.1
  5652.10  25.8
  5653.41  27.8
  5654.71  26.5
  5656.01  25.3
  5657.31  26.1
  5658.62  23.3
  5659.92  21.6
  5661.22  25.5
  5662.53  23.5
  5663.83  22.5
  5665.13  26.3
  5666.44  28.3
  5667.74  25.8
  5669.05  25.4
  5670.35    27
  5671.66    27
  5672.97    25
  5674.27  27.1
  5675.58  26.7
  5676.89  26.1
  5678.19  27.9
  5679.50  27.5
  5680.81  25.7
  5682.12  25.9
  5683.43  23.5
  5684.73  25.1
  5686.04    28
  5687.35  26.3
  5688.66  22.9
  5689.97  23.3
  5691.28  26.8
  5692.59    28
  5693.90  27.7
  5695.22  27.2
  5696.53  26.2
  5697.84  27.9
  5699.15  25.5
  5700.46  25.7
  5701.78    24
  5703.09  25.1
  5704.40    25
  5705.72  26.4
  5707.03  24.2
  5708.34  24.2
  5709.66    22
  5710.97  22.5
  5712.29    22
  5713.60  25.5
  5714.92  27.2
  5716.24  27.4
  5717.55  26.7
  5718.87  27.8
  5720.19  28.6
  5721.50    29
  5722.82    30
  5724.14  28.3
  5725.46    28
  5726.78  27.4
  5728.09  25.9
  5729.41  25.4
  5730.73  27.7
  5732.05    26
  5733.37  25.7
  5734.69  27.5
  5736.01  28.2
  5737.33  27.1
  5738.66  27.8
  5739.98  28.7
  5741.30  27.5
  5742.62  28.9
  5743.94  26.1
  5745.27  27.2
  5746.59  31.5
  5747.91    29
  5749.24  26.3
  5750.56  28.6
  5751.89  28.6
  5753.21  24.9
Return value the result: 1.3 AA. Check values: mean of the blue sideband 25.2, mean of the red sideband 27.5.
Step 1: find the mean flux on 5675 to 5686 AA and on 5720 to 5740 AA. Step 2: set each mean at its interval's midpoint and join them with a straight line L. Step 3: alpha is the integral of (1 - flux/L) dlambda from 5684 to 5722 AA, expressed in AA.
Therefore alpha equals 1.4 AA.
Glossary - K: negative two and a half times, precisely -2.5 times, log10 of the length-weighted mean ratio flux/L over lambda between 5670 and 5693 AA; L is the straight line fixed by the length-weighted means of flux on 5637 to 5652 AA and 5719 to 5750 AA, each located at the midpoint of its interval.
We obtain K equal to 0.017 mag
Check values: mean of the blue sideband 25.6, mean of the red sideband 27.7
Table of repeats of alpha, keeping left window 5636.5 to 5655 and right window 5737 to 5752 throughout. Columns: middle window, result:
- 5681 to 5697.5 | 0.5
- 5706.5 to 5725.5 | 0.9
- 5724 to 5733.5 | 0.3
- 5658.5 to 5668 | 0.6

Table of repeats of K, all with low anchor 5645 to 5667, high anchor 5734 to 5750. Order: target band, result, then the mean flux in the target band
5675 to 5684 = -0.01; 26.2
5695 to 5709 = 0.05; 25.5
